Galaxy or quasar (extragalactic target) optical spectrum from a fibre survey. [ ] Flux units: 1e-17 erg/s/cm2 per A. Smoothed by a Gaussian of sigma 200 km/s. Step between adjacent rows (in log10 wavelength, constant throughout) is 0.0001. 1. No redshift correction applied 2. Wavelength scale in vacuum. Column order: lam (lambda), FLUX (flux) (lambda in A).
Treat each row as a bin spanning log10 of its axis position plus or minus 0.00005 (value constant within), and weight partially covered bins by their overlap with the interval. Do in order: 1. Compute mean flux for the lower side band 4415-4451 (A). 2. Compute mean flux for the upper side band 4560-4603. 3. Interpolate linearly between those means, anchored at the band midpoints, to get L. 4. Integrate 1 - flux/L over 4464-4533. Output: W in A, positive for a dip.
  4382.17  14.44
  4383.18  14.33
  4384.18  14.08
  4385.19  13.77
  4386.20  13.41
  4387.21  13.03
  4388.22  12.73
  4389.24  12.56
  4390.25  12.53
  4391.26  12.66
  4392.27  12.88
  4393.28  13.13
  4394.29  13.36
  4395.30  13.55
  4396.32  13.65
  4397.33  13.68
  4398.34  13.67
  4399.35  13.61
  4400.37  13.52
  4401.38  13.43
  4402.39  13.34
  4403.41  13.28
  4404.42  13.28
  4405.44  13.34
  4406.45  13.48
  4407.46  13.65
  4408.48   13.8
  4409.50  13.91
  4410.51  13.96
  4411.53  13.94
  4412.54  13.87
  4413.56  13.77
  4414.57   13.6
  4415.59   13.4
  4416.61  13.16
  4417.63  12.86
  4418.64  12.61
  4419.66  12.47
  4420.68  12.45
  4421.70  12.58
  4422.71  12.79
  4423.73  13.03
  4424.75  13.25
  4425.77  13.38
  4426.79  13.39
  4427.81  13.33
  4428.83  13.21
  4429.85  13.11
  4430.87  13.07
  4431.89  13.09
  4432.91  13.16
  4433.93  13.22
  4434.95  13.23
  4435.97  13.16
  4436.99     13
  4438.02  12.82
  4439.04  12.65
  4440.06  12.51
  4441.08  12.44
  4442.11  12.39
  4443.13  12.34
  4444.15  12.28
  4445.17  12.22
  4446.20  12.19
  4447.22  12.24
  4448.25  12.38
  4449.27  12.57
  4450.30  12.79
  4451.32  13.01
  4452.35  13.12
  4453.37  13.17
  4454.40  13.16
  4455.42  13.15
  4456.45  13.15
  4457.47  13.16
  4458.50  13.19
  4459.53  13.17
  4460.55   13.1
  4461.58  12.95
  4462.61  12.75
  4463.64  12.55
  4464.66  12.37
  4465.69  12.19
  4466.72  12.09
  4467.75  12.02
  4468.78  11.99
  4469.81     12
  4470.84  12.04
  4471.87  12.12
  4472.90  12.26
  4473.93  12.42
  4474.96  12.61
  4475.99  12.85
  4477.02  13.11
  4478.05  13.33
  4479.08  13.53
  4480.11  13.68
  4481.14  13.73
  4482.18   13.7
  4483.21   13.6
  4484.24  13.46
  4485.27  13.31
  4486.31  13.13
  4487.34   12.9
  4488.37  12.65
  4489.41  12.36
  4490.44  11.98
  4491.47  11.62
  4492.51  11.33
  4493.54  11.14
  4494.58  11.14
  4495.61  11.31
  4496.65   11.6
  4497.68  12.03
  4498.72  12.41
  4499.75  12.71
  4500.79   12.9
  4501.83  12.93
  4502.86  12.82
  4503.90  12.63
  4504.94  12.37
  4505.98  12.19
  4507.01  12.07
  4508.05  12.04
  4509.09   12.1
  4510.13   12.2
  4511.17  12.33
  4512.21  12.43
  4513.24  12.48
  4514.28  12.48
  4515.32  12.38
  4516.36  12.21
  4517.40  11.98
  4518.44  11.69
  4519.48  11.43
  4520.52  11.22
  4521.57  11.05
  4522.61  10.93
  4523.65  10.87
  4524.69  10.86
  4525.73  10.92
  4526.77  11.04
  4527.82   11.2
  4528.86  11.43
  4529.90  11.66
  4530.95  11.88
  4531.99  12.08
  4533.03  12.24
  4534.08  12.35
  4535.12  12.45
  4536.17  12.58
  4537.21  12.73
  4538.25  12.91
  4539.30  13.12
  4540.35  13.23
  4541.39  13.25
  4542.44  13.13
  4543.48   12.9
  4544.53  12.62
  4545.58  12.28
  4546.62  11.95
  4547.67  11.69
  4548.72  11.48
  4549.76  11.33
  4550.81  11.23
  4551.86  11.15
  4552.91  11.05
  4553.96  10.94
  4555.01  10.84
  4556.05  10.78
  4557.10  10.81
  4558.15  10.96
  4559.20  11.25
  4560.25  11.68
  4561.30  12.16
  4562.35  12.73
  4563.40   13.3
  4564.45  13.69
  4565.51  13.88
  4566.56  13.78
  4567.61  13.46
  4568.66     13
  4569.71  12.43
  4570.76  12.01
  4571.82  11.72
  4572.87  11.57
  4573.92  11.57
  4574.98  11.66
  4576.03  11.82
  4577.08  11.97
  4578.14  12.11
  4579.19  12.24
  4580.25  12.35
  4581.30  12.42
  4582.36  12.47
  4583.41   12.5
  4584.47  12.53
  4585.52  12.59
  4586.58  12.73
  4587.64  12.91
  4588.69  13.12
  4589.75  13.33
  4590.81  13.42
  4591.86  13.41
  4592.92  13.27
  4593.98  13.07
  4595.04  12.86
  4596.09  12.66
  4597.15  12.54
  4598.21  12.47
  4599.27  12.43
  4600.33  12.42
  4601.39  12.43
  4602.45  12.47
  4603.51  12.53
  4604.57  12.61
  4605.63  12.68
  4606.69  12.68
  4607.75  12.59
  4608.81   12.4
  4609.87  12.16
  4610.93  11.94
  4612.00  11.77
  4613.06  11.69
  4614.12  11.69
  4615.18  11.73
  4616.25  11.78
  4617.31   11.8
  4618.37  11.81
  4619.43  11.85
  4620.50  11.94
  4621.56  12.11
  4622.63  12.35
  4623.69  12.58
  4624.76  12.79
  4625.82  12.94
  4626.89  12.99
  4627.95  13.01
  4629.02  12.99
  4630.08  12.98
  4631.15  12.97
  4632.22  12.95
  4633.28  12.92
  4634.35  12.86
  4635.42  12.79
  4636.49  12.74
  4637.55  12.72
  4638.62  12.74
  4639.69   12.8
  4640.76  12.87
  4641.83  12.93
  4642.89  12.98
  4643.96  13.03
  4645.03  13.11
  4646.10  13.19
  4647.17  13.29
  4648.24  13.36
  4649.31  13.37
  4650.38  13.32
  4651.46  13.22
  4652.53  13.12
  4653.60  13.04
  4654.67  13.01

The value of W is 2.9 A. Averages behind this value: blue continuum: 12.8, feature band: 12.2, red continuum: 12.6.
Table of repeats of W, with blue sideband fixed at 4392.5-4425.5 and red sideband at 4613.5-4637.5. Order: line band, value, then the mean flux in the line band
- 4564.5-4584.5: 0.42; 12.4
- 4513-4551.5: 2.65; 12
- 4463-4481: 0.73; 12.6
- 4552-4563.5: 1.20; 11.4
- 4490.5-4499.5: 0.96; 11.6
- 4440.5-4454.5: 0.66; 12.6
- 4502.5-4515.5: 0.61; 12.3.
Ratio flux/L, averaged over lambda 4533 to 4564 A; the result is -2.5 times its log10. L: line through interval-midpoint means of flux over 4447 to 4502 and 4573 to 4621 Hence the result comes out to 0.04 mag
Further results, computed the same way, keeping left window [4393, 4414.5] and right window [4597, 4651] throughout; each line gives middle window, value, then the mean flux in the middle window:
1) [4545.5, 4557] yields 0.15 mag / 11.3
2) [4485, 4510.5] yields 0.08 mag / 12.2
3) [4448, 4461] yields 0.03 mag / 13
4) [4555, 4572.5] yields 0.05 mag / 12.3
